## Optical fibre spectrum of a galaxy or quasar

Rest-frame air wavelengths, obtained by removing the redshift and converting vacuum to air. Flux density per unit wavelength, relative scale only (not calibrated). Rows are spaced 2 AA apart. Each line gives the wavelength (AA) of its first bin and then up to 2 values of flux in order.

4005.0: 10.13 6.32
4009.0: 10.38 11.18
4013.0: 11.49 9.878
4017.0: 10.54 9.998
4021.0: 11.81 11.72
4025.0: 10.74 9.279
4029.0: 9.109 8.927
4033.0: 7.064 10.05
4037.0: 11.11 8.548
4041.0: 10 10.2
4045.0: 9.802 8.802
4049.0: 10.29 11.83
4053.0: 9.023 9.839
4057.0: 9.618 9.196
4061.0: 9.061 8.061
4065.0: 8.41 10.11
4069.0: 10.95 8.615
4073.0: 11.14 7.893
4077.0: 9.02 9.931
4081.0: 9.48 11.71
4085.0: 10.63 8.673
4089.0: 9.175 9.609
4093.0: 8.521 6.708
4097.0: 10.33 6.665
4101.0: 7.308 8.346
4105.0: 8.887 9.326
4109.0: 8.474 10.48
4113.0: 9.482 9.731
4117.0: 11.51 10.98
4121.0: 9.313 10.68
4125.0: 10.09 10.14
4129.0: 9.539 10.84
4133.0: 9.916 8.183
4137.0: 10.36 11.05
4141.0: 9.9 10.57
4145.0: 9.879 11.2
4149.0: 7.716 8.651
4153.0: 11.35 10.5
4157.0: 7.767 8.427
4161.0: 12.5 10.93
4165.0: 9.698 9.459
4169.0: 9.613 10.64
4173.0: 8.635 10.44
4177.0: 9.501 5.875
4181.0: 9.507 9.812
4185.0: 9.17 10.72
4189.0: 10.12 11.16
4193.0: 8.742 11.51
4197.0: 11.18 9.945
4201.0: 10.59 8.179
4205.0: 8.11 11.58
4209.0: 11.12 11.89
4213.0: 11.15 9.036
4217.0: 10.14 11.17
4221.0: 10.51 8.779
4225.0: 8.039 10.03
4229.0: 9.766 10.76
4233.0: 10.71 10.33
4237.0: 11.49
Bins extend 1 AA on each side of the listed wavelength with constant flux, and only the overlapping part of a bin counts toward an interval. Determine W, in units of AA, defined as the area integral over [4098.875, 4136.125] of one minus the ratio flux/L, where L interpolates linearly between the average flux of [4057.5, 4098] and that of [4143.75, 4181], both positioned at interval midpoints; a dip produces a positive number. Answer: -0.2 AA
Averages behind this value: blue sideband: 9.36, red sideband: 9.6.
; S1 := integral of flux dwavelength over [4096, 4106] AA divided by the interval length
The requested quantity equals 8.31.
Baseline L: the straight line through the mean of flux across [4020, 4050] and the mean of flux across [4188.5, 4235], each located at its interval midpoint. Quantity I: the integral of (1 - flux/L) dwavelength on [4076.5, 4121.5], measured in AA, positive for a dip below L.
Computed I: 2.9 AA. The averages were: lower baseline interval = 9.83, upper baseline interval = 10.2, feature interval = 9.32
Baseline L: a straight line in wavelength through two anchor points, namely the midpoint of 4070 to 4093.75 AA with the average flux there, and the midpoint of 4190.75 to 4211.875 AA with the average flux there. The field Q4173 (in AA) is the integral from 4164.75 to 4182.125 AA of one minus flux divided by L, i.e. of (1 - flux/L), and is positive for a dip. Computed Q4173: 1.5 AA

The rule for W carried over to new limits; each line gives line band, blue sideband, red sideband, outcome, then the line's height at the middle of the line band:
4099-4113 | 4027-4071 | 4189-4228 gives 1.5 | 9.73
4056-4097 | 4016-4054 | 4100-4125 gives 1.6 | 9.74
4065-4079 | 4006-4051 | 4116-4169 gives 0.6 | 9.96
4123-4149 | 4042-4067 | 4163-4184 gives -1.7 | 9.44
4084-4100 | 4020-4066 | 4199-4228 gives 1.6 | 9.77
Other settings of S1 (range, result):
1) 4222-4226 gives 8.41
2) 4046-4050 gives 9.55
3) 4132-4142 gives 9.88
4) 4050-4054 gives 10.4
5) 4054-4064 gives 9.15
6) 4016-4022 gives 10.8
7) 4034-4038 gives 10.6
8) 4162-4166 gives 10.3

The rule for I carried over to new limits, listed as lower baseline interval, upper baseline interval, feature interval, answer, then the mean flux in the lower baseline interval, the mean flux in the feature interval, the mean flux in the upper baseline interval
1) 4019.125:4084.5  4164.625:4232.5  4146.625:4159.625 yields 0.7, 9.74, 9.31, 9.91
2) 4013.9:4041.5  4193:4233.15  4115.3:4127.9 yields -0.5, 9.92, 10.4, 10.2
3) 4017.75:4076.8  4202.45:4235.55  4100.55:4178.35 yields 0.9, 9.69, 9.8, 10.1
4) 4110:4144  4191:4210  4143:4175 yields 1.0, 10.2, 9.84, 10.2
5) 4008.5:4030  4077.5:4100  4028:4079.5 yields 2.1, 10.6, 9.48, 9.22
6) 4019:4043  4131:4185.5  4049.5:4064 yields 0.4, 9.87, 9.54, 9.7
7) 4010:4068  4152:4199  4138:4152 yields 0.0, 9.85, 9.85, 9.88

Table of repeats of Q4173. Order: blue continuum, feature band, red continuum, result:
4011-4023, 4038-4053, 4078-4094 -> 0.8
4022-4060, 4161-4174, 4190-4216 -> 0.2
